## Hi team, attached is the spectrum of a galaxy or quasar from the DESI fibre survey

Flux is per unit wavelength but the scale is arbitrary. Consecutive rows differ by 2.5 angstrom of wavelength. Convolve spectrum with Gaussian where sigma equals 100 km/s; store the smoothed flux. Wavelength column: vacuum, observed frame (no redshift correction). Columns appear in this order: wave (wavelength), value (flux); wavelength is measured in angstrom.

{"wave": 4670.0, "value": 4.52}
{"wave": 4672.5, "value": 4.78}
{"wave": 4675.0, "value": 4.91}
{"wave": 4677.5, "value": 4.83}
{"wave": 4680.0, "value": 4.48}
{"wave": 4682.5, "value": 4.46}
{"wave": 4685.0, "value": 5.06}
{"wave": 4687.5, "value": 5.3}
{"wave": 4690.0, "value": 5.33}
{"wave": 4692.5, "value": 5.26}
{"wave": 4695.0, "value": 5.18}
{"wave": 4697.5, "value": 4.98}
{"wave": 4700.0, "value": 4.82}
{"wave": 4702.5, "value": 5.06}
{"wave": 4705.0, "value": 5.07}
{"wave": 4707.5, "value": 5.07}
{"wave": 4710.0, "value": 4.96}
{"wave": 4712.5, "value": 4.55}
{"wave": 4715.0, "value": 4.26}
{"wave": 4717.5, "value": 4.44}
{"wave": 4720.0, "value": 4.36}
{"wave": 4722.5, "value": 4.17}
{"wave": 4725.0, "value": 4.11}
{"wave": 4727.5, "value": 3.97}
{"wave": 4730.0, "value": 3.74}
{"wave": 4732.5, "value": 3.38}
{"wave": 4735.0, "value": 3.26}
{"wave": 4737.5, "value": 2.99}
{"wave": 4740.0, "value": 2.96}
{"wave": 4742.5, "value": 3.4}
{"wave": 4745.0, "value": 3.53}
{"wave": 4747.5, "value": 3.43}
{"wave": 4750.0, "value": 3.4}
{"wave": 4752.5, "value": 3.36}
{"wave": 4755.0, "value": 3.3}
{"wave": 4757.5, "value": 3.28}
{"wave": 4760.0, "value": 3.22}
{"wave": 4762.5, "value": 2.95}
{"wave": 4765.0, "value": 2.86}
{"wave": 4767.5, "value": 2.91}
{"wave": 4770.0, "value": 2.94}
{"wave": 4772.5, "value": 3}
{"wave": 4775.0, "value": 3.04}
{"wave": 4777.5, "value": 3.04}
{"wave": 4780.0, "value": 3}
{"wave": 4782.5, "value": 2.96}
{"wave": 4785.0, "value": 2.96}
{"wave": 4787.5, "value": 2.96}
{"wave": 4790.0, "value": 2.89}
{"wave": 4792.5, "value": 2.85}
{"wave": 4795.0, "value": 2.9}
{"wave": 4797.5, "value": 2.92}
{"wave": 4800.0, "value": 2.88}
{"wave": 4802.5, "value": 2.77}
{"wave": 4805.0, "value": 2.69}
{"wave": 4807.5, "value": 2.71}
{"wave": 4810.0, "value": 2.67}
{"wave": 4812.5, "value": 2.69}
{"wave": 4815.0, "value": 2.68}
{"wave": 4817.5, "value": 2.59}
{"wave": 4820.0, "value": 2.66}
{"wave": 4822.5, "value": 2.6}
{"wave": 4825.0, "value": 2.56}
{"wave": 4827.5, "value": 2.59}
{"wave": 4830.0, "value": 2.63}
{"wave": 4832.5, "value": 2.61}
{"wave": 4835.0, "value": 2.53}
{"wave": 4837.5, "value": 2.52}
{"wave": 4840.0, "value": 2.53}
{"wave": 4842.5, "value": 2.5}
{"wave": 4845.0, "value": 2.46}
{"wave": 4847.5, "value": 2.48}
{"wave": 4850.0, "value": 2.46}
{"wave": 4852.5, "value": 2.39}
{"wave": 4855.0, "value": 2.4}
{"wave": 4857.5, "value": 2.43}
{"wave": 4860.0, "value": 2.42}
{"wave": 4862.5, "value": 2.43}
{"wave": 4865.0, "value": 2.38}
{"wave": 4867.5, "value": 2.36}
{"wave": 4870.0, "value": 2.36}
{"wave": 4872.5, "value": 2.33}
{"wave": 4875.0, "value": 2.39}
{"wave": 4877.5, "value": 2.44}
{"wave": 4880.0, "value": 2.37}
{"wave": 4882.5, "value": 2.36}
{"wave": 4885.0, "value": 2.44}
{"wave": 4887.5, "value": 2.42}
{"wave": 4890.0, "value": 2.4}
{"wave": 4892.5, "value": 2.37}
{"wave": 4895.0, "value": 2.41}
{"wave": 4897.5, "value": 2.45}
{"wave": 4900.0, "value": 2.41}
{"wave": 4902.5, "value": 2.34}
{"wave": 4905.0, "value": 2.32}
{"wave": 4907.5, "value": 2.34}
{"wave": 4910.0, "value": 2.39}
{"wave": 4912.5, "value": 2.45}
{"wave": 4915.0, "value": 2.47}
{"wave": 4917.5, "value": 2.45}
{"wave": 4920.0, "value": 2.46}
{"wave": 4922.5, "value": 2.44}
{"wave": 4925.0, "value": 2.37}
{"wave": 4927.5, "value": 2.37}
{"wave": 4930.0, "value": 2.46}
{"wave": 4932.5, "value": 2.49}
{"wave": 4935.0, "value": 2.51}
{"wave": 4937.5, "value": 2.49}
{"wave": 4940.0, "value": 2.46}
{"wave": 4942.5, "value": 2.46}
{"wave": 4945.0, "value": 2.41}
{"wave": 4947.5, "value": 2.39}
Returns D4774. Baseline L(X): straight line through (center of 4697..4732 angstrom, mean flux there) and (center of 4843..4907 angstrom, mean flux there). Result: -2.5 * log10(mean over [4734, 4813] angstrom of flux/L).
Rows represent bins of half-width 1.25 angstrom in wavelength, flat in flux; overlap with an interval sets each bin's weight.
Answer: 0.23 mag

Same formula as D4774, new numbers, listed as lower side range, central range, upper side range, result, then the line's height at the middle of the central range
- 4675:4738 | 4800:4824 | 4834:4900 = 0.17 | 3.15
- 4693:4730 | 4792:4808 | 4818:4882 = 0.15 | 3.25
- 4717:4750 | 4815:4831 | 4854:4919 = 0.12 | 2.92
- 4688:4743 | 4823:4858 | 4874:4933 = 0.22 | 3.06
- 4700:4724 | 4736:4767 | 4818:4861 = 0.24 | 4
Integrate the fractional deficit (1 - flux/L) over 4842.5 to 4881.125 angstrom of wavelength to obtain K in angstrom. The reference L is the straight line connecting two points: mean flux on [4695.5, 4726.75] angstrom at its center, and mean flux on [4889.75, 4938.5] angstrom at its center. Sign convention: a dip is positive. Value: 7.52 angstrom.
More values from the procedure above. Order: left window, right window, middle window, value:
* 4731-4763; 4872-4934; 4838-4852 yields 1.3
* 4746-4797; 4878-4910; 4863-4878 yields 0.8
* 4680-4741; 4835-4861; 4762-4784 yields 3.6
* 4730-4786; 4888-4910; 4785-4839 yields 2.8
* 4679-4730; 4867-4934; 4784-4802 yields 3.8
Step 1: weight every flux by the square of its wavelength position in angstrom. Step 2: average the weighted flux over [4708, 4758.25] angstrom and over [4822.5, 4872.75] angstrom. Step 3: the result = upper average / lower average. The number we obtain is 0.69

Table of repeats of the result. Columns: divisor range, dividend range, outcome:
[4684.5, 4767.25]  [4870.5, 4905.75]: 0.63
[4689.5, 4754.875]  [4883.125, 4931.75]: 0.63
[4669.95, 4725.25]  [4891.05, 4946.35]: 0.55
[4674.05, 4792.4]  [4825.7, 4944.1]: 0.67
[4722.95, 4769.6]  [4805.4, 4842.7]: 0.81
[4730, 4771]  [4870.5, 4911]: 0.79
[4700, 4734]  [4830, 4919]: 0.59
